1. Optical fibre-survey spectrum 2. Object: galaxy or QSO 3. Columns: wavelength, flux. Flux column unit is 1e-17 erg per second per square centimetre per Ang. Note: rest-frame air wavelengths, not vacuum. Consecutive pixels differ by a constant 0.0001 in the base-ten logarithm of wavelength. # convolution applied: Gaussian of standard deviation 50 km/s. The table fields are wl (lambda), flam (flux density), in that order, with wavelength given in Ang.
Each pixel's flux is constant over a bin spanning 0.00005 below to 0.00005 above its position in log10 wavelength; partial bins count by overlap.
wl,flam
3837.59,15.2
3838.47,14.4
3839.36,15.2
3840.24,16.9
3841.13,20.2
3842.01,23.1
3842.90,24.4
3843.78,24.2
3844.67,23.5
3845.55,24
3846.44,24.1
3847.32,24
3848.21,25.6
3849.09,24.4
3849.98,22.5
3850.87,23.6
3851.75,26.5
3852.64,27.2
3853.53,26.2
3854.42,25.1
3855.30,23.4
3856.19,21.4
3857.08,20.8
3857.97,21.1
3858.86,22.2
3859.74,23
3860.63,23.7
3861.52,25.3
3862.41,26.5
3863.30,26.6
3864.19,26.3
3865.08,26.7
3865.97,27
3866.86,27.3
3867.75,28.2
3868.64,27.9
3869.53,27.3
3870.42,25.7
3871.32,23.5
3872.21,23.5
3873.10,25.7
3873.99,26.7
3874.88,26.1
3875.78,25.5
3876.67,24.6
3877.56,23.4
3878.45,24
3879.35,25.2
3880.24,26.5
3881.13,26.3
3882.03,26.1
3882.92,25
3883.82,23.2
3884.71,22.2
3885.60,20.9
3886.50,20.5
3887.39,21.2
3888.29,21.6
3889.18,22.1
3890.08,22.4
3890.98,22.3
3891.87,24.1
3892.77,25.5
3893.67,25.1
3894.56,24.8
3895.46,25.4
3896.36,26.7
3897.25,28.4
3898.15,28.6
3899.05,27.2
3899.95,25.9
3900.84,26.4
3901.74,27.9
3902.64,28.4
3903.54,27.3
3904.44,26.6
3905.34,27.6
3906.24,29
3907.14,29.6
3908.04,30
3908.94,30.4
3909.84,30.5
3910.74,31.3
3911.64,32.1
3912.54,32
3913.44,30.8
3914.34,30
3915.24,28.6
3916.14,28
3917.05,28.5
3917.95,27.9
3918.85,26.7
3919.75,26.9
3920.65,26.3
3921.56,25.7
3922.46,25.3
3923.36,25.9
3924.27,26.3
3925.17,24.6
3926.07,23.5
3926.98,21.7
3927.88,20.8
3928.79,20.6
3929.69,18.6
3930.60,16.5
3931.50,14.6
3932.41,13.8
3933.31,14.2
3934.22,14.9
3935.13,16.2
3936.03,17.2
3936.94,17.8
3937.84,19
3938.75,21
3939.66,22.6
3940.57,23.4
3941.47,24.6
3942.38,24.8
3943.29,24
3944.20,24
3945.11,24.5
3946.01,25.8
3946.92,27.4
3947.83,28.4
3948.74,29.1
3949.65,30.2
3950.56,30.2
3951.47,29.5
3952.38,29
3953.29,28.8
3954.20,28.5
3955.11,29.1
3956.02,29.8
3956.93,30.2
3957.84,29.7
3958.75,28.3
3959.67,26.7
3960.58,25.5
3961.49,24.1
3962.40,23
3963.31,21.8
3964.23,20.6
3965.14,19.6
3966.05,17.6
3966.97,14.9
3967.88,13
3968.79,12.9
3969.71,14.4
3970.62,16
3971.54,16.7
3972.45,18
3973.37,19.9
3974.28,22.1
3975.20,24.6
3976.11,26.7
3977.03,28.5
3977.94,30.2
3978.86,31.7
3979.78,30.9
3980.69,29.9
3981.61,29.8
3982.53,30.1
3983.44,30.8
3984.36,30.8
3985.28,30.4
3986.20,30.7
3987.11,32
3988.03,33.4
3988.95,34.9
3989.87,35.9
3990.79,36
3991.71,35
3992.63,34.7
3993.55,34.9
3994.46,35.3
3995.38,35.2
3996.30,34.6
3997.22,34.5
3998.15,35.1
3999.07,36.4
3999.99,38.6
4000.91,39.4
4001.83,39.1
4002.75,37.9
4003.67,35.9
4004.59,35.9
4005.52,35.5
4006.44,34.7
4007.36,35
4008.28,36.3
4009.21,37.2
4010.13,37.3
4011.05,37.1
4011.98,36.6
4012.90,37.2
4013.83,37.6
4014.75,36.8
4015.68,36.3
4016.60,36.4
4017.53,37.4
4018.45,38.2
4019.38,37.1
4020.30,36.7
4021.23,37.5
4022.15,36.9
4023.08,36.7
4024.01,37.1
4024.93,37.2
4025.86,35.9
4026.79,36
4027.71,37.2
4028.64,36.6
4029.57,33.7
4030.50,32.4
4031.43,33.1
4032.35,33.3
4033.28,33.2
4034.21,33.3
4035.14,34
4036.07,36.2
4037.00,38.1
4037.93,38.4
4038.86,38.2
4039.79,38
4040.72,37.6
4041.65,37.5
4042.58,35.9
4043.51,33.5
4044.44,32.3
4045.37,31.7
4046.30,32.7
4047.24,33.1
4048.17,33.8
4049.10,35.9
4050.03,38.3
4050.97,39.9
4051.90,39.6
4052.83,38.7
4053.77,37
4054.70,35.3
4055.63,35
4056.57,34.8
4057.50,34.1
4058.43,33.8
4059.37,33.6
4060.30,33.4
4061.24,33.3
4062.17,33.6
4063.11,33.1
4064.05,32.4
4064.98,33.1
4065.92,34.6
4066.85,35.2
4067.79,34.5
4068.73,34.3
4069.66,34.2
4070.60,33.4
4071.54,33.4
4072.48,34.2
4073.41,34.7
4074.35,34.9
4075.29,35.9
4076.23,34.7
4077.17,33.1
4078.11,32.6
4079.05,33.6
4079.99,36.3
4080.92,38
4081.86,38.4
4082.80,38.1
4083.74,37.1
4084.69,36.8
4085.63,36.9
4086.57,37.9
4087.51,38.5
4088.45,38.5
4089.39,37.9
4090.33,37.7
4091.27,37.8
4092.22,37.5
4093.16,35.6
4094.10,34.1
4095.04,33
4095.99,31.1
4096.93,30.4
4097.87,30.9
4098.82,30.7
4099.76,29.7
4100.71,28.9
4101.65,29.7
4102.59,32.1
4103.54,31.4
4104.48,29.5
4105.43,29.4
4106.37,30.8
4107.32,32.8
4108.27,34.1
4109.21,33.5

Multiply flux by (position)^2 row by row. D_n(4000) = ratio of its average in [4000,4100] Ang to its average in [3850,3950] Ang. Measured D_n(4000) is 1.5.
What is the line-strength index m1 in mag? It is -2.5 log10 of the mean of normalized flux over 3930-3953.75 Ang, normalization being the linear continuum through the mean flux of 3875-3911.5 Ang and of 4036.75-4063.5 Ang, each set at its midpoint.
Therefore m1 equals 0.261 mag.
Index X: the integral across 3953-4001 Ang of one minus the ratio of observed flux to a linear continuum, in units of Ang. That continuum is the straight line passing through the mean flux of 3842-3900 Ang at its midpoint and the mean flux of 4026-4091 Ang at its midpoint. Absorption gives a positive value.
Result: 4.6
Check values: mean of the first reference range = 24.7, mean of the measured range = 27.9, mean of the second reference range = 35.4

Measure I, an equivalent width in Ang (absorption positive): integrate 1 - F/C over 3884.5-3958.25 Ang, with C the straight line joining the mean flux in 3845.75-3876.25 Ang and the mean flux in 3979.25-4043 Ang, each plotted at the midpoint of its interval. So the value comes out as 9.8 Ang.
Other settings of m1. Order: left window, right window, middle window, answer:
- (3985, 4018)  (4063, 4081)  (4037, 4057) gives -0.04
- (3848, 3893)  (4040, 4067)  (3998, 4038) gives -0.11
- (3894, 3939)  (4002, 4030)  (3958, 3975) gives 0.47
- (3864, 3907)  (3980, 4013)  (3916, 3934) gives 0.26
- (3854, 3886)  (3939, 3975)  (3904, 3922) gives -0.19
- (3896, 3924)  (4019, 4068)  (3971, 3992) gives 0.11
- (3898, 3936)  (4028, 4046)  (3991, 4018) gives -0.12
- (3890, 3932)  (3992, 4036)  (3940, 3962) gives 0.11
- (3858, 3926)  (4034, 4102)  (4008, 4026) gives -0.14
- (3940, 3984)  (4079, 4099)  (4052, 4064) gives -0.05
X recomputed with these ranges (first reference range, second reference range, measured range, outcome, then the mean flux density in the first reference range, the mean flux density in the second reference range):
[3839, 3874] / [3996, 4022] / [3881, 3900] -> 2.0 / 24.3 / 36.7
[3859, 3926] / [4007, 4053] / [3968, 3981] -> 3.8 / 26.2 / 36.1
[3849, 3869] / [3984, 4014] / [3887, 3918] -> 1.1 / 24.9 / 35.5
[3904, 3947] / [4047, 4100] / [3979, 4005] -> -4.4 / 24.4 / 35.1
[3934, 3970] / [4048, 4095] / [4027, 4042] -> -1.8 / 23.6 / 35.6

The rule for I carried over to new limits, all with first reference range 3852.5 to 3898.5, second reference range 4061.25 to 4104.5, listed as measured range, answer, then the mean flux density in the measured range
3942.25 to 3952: 0.3 Ang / 27.2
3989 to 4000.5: -2.0 Ang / 35.5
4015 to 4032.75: -2.5 Ang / 36.1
